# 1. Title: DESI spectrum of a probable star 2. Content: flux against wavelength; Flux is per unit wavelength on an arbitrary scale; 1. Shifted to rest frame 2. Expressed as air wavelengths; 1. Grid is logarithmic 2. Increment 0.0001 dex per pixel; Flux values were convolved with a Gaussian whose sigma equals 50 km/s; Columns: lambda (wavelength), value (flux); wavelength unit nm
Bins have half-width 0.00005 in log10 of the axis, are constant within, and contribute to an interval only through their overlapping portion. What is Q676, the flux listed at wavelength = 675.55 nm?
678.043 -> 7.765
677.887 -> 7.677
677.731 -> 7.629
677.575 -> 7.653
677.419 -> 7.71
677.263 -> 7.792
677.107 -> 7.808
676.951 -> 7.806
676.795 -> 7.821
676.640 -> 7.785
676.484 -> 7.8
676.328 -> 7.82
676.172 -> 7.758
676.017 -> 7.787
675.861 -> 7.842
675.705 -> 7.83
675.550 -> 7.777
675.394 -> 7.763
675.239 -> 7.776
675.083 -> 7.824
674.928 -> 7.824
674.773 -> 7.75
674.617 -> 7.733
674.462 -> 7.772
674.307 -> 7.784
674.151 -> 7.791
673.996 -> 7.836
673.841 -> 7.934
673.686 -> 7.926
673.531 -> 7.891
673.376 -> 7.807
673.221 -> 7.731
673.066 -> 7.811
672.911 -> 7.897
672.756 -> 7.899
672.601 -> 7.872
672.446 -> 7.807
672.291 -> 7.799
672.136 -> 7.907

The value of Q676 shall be 7.777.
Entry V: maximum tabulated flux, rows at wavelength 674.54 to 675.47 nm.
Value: 7.824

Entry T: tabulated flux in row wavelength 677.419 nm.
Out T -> 7.71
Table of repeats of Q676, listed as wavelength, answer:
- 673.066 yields 7.811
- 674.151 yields 7.791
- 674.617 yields 7.733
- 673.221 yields 7.731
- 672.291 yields 7.799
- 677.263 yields 7.792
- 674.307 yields 7.784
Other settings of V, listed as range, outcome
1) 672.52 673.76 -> 7.926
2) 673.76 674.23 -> 7.934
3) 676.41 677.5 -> 7.821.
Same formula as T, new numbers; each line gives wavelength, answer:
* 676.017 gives 7.787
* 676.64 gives 7.785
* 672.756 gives 7.899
